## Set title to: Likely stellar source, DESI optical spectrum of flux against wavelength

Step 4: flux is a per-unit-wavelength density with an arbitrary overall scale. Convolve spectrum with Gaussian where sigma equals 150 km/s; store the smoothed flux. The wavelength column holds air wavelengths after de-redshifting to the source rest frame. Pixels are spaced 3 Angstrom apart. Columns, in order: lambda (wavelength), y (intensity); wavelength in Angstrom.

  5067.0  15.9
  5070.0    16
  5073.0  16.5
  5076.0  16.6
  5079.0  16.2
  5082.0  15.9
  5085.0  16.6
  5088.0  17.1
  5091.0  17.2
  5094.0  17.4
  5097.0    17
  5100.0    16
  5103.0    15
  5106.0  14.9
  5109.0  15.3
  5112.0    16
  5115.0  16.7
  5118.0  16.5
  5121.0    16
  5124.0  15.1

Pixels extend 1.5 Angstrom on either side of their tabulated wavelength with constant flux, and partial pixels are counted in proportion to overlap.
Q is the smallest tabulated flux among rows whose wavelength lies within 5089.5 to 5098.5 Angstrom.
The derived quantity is 17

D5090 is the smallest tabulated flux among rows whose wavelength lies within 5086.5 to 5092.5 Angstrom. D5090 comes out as 17.1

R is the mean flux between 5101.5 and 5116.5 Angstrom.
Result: 15.6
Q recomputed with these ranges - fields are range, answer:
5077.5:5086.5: 15.9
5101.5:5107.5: 14.9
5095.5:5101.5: 16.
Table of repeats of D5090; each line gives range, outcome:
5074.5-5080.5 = 16.2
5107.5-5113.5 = 15.3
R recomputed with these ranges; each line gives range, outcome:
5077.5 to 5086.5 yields 16.2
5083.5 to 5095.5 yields 17.1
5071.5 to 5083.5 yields 16.3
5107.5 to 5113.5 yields 15.7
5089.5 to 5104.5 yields 16.5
